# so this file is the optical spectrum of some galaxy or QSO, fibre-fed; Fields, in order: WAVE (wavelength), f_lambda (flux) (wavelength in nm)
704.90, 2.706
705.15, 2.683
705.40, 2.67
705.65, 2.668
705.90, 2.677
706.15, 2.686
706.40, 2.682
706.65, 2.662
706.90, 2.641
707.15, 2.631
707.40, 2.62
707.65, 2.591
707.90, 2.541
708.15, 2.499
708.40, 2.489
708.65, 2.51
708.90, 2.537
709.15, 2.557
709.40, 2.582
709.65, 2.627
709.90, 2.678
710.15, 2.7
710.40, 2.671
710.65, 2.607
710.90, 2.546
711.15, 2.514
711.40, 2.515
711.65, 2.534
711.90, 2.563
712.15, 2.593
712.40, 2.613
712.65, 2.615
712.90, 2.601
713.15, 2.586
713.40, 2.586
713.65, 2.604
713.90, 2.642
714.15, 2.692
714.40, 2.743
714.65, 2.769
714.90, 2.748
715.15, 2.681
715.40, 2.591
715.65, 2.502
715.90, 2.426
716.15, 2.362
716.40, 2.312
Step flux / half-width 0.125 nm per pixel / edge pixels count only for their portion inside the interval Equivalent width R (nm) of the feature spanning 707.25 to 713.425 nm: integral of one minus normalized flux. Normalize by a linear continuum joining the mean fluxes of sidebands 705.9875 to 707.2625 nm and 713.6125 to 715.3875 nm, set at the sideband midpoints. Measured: 0.23 nm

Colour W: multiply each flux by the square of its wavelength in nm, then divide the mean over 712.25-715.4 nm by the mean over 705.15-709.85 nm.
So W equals 1.04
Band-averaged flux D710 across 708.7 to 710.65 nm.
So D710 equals 2.62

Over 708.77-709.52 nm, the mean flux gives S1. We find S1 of 2.56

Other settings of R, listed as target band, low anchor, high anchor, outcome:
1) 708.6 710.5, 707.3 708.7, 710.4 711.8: -0.05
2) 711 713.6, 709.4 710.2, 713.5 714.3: 0.07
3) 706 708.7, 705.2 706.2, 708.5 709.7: 0.02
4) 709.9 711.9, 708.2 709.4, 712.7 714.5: -0.01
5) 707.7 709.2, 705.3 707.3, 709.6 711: 0.07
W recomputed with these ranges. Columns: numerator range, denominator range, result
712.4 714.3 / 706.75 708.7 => 1.04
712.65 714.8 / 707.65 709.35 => 1.06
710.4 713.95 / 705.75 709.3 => 1.01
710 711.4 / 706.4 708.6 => 1.01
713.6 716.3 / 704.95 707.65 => 1.01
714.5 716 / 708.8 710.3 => 1.02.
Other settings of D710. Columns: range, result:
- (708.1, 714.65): 2.6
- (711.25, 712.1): 2.54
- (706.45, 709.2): 2.57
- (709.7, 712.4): 2.59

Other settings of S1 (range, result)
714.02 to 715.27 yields 2.73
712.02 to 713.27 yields 2.6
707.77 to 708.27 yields 2.52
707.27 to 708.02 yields 2.58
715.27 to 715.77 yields 2.55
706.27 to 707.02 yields 2.66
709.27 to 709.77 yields 2.6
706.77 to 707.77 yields 2.62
